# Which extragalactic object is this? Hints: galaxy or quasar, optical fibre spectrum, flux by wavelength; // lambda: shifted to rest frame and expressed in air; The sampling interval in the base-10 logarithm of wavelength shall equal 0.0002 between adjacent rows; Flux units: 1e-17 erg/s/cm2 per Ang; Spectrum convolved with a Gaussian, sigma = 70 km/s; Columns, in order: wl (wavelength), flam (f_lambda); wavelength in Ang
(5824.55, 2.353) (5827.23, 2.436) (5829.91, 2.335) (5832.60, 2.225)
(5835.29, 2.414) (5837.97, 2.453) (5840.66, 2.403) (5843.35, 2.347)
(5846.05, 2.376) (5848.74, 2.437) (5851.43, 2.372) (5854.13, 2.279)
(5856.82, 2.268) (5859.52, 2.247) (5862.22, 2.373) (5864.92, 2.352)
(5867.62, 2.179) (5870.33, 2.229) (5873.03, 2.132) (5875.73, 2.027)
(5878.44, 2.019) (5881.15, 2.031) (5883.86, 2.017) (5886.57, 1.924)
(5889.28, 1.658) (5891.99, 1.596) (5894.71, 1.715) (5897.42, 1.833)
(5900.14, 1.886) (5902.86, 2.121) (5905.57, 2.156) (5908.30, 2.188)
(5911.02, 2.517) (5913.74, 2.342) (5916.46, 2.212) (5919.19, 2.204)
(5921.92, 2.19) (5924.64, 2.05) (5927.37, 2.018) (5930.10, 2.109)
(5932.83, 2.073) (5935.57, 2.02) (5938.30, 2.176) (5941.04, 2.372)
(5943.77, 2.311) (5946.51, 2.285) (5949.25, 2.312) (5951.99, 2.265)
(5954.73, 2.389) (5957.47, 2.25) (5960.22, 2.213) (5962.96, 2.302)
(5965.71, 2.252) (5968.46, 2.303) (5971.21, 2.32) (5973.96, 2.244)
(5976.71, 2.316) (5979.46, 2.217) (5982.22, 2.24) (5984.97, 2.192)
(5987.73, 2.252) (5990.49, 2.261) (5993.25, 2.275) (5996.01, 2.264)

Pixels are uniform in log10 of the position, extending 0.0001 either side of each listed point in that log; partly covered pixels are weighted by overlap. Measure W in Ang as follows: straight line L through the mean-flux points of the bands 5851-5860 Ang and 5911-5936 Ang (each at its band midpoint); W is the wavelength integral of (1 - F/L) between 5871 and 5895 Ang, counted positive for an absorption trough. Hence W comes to 3.4 Ang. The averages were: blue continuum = 2.29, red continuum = 2.16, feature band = 1.92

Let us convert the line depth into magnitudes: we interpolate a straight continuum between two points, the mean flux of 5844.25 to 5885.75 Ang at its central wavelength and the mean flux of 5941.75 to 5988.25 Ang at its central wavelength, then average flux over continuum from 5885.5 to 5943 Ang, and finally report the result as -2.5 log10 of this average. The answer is 0.09 mag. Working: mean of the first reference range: 2.22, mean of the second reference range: 2.28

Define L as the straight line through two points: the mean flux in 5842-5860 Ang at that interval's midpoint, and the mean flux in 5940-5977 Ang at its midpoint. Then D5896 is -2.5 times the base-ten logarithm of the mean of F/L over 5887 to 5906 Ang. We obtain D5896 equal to 0.25 mag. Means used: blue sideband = 2.34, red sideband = 2.29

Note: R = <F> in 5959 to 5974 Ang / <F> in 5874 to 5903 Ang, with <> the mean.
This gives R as 1.21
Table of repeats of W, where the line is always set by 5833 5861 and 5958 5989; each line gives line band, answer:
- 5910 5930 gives 0.8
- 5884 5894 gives 2.4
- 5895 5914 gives 1.6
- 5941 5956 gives -0.3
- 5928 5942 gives 0.9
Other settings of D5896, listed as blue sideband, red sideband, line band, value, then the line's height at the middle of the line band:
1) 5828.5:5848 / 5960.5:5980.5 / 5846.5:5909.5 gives 0.12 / 2.34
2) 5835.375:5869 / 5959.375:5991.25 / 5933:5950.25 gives 0.02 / 2.28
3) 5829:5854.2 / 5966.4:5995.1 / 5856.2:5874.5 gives 0.05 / 2.35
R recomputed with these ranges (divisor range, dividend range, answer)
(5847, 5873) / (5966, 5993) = 0.98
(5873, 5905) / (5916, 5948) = 1.13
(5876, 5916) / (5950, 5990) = 1.13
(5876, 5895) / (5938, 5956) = 1.24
